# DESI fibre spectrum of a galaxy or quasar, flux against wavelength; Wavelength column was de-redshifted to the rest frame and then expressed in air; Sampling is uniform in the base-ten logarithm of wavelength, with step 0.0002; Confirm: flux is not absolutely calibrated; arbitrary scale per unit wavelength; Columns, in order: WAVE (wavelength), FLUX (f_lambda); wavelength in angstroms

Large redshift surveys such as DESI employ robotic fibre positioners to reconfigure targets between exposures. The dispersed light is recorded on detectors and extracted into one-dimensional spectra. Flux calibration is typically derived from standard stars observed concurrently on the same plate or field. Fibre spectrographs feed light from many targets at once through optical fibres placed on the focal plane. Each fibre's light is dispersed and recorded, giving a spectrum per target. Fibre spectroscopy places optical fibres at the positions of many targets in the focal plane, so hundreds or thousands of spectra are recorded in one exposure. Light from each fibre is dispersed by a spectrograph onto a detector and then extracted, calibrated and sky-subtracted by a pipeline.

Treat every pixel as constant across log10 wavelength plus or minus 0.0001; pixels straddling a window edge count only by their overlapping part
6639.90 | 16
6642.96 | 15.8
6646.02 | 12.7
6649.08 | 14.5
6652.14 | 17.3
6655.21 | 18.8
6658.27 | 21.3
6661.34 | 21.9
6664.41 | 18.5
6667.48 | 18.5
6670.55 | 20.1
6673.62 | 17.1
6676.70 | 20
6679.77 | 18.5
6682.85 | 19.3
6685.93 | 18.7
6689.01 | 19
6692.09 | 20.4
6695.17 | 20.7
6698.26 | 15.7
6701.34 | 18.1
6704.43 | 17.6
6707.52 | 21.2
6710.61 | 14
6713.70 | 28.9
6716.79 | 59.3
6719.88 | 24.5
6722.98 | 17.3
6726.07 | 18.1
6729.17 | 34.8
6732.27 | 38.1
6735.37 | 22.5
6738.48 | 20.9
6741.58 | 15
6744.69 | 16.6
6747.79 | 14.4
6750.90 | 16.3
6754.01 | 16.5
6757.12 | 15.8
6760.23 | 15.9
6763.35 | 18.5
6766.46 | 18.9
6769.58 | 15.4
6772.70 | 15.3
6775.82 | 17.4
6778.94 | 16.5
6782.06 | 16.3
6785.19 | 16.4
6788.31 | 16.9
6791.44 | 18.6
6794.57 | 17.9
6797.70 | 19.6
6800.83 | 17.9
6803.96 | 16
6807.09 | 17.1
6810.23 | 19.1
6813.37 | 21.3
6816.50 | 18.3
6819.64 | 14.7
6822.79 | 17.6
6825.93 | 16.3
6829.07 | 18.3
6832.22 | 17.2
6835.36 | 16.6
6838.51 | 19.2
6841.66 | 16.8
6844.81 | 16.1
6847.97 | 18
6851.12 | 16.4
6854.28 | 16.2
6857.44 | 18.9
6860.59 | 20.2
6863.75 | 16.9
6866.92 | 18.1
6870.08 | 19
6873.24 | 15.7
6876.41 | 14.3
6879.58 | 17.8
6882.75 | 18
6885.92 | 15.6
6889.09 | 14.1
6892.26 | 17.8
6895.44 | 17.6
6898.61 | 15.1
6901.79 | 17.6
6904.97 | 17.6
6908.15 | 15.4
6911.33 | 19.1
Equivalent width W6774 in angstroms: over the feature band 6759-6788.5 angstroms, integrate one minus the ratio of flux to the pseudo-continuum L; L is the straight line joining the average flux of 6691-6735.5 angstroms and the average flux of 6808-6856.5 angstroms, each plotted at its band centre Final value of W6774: 6.1 angstroms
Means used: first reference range 24.9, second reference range 17.5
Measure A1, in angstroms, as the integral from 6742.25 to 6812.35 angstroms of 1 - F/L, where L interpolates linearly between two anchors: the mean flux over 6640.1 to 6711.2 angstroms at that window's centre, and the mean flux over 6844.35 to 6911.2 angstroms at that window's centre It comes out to 2.6 angstroms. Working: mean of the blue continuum 18.3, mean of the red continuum 17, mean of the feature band 17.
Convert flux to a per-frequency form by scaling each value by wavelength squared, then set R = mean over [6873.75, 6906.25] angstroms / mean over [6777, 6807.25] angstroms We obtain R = 0.98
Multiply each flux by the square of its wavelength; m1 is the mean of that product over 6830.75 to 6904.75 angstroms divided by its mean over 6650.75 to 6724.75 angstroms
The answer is 0.85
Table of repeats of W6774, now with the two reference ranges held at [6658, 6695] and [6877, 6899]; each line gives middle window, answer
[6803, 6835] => -0.2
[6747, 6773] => 2.6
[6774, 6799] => 0.7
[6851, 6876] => -1.0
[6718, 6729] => -2.5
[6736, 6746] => 0.3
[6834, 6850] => -0.1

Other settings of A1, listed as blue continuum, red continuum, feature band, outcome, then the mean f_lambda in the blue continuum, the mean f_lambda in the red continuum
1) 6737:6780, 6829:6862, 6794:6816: -1.6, 16.7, 17.6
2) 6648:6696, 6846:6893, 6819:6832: 0.5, 19.1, 17.1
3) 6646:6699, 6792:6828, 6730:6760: -2.5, 18.7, 17.8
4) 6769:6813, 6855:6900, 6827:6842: -0.4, 17.3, 17.1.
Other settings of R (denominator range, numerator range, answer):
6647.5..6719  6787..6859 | 0.88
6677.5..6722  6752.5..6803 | 0.78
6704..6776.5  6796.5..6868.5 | 0.85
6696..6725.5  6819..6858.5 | 0.75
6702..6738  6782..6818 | 0.70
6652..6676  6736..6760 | 0.89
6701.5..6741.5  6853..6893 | 0.70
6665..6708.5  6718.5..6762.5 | 1.10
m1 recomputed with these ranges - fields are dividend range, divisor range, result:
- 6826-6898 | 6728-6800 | 0.94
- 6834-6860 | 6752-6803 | 1.04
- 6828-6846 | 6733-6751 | 0.96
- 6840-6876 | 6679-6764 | 0.85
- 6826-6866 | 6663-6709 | 0.97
